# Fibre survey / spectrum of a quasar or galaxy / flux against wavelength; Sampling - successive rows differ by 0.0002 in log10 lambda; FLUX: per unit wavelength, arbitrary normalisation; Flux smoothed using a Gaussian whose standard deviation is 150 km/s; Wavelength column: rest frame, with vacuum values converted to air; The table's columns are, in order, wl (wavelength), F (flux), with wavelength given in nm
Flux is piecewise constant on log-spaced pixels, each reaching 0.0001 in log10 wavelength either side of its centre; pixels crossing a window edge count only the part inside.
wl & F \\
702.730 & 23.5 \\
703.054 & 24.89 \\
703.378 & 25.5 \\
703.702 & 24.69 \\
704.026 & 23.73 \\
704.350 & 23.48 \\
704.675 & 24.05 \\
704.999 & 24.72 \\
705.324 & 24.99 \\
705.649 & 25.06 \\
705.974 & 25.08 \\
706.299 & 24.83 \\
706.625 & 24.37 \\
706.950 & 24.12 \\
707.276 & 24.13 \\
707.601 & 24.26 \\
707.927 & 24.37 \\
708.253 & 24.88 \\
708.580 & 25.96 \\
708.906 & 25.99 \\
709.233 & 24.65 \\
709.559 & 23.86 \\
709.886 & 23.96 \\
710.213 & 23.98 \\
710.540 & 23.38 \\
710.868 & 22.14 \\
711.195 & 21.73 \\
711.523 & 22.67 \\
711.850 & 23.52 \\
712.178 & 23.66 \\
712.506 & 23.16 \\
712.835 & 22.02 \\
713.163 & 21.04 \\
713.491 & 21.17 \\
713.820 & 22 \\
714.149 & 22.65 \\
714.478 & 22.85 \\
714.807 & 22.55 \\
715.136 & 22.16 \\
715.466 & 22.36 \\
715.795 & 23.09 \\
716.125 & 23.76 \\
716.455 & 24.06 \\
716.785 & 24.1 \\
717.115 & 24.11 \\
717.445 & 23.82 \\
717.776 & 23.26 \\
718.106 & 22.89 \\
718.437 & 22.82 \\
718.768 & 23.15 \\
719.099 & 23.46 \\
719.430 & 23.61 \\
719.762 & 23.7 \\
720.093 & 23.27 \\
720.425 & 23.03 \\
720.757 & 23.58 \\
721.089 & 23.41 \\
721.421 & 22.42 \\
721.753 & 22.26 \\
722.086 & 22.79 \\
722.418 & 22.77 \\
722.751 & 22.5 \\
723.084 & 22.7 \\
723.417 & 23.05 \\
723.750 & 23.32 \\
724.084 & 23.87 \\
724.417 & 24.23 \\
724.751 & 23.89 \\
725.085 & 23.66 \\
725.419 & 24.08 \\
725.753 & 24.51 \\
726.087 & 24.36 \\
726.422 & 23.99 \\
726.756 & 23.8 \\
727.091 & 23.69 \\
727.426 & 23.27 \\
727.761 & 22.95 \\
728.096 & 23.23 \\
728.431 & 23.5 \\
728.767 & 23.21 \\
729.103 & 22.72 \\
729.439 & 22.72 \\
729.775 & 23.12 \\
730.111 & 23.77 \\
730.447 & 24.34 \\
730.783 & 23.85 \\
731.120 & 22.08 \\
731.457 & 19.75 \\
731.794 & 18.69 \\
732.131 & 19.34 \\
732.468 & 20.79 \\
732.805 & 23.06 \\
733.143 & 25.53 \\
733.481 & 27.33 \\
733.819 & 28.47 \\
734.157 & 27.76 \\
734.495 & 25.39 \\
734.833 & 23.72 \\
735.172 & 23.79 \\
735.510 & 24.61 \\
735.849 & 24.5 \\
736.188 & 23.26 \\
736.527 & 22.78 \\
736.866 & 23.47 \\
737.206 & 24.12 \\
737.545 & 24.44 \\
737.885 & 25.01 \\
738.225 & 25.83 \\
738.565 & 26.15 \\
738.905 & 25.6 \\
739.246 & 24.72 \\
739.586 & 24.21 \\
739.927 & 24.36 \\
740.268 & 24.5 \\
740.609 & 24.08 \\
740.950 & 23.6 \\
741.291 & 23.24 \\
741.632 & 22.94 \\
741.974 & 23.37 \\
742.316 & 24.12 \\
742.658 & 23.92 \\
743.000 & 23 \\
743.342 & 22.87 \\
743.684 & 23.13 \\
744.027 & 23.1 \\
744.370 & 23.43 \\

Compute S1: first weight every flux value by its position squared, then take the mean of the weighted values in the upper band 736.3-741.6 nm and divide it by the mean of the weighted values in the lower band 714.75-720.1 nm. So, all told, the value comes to 1.11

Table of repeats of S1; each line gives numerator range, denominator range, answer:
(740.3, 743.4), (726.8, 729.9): 1.05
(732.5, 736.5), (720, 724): 1.13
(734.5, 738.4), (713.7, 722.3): 1.10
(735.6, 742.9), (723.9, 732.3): 1.08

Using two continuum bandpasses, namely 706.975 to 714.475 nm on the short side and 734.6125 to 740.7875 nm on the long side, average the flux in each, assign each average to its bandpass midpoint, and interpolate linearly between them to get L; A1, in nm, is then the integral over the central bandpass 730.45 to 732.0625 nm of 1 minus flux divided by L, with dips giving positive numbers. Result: 0.19 nm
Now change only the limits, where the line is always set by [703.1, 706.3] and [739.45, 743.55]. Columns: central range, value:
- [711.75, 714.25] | 0.21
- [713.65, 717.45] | 0.19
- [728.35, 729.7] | 0.06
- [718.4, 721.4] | 0.11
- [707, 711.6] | 0.09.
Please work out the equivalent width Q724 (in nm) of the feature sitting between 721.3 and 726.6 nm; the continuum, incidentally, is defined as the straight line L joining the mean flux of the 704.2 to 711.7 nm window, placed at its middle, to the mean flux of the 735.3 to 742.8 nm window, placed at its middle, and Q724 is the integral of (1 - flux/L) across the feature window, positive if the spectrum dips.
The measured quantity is 0.18 nm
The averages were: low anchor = 24.2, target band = 23.4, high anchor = 24.2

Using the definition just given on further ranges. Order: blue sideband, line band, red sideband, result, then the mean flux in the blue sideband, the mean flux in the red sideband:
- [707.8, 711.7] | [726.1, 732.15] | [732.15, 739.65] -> 0.42 nm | 24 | 24.7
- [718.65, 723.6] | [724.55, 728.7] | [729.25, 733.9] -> -0.13 nm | 23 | 23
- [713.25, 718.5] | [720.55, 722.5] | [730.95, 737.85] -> 0.02 nm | 23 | 23.7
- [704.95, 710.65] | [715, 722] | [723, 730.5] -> 0.22 nm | 24.6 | 23.6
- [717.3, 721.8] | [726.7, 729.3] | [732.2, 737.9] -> 0.07 nm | 23.2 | 24.5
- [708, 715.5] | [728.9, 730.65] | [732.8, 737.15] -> 0.09 nm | 23.2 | 24.9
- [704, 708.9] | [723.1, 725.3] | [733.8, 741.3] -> 0.09 nm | 24.6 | 24.6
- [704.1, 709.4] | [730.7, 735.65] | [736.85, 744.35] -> 0.12 nm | 24.7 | 24.1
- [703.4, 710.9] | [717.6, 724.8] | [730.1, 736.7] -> 0.25 nm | 24.4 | 23.6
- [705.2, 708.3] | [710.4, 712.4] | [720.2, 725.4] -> 0.11 nm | 24.6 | 23.2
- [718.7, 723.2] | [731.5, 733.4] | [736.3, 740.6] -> 0.19 nm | 23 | 24.6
